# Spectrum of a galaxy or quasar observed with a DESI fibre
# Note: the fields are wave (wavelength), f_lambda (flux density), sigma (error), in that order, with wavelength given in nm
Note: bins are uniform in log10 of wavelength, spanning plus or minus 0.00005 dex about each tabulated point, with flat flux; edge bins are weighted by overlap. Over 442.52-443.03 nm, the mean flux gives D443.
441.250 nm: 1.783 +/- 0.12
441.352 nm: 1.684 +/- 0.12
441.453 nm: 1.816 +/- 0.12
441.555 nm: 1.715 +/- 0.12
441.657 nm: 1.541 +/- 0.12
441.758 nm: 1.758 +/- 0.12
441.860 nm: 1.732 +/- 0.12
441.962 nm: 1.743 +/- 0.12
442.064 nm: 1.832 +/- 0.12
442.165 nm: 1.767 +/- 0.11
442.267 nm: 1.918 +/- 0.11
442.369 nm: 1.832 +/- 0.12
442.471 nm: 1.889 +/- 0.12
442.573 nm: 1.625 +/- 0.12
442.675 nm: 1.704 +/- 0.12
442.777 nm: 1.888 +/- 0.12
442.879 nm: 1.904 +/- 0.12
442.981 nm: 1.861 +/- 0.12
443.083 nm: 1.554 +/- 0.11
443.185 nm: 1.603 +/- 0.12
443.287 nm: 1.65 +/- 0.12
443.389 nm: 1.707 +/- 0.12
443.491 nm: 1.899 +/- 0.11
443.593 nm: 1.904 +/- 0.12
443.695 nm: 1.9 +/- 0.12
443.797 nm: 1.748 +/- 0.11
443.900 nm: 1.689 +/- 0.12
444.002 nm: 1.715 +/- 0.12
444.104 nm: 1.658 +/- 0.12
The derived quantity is 1.8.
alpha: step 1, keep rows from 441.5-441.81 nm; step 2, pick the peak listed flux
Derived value 1.758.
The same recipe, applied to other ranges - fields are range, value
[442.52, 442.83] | 1.888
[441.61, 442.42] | 1.918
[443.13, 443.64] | 1.904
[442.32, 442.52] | 1.889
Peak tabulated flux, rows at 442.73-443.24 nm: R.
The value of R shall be 1.904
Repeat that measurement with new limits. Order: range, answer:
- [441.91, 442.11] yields 1.832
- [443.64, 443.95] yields 1.9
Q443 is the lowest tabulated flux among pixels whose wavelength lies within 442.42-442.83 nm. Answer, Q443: 1.625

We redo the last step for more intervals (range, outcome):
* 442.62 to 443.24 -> 1.554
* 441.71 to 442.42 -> 1.732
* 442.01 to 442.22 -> 1.767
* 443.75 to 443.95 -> 1.689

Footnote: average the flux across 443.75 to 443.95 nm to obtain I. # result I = 1.71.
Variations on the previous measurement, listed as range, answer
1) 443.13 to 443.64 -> 1.75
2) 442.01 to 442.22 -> 1.8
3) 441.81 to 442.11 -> 1.77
